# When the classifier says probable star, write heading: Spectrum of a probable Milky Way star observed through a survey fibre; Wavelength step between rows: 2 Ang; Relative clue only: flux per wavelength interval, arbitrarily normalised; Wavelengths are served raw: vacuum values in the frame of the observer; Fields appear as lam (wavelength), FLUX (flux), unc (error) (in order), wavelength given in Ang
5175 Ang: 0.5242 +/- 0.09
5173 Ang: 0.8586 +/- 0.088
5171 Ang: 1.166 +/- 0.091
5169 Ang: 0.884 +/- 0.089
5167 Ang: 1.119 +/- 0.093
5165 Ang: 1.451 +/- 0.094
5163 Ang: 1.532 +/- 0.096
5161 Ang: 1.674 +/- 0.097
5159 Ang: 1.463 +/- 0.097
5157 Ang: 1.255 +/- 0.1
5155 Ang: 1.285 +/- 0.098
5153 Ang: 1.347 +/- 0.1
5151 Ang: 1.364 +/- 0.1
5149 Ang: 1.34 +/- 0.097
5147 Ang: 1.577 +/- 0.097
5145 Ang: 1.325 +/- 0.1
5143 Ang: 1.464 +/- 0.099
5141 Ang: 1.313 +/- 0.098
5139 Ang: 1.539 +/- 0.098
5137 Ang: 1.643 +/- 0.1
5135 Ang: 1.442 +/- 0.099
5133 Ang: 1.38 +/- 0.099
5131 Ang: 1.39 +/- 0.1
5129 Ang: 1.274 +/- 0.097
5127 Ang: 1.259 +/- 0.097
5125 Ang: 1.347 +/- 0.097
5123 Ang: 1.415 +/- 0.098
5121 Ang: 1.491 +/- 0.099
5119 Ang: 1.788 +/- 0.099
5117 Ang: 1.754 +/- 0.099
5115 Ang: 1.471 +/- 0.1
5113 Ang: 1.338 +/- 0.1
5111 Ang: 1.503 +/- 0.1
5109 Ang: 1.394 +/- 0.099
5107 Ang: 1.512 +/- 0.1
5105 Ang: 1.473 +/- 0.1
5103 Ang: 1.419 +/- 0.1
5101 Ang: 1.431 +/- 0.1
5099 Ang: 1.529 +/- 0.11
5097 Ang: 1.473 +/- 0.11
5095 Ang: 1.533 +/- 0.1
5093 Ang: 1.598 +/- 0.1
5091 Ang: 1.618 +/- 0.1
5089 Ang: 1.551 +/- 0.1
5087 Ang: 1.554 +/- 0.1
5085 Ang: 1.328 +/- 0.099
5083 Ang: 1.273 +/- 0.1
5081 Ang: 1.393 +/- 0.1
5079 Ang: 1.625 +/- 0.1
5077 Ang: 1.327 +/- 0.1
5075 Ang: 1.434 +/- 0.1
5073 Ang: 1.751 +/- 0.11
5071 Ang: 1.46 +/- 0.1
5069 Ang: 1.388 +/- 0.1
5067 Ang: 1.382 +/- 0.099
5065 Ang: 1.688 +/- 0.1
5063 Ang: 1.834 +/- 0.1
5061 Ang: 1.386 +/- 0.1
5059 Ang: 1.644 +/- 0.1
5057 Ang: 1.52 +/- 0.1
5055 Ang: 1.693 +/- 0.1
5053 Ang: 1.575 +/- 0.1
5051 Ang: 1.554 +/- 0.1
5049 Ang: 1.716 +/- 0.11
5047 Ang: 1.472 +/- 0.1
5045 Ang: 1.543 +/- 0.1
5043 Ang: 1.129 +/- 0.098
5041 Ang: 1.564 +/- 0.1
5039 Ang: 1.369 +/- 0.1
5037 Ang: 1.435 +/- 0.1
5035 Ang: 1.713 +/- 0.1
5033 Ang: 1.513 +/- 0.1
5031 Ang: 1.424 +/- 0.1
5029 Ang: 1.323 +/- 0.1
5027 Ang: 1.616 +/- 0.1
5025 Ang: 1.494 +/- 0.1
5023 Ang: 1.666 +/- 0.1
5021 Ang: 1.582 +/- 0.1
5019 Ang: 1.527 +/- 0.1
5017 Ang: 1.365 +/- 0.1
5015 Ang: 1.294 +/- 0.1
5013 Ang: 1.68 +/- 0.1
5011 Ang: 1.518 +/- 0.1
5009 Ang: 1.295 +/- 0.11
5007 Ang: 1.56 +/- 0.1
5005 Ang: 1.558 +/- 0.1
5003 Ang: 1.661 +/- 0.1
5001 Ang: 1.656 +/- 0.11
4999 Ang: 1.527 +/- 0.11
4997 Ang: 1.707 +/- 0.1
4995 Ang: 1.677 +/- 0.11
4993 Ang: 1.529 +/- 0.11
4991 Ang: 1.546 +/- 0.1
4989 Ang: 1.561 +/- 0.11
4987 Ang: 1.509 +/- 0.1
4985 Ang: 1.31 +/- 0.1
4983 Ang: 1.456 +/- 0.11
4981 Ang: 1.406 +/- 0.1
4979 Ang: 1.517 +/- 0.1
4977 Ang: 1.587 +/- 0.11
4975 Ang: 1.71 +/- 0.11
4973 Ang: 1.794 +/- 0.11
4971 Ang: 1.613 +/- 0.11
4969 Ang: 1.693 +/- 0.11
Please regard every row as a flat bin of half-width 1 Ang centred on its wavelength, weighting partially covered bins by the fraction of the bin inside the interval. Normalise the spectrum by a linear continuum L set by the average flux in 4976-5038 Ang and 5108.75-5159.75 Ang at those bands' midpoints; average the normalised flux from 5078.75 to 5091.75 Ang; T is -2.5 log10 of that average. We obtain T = 0.00 mag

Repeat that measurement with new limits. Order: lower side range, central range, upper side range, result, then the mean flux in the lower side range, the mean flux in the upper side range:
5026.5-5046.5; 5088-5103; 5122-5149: -0.07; 1.46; 1.41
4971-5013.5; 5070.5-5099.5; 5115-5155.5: -0.01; 1.56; 1.44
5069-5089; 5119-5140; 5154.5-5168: -0.01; 1.46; 1.4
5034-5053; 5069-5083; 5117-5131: 0.01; 1.5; 1.45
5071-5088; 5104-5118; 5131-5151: -0.03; 1.46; 1.44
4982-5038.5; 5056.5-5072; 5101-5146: -0.04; 1.52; 1.45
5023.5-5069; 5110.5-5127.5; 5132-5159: -0.04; 1.53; 1.41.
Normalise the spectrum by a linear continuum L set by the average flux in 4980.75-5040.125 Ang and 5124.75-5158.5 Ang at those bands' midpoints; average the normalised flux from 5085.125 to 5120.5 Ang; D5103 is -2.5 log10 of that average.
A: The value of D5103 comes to -0.07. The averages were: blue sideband 1.52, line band 1.52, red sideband 1.39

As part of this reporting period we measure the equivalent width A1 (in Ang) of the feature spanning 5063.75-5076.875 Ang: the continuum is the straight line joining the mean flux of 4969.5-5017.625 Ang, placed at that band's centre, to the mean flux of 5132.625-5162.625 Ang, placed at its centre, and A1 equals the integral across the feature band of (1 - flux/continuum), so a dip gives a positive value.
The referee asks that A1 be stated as -0.2 Ang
